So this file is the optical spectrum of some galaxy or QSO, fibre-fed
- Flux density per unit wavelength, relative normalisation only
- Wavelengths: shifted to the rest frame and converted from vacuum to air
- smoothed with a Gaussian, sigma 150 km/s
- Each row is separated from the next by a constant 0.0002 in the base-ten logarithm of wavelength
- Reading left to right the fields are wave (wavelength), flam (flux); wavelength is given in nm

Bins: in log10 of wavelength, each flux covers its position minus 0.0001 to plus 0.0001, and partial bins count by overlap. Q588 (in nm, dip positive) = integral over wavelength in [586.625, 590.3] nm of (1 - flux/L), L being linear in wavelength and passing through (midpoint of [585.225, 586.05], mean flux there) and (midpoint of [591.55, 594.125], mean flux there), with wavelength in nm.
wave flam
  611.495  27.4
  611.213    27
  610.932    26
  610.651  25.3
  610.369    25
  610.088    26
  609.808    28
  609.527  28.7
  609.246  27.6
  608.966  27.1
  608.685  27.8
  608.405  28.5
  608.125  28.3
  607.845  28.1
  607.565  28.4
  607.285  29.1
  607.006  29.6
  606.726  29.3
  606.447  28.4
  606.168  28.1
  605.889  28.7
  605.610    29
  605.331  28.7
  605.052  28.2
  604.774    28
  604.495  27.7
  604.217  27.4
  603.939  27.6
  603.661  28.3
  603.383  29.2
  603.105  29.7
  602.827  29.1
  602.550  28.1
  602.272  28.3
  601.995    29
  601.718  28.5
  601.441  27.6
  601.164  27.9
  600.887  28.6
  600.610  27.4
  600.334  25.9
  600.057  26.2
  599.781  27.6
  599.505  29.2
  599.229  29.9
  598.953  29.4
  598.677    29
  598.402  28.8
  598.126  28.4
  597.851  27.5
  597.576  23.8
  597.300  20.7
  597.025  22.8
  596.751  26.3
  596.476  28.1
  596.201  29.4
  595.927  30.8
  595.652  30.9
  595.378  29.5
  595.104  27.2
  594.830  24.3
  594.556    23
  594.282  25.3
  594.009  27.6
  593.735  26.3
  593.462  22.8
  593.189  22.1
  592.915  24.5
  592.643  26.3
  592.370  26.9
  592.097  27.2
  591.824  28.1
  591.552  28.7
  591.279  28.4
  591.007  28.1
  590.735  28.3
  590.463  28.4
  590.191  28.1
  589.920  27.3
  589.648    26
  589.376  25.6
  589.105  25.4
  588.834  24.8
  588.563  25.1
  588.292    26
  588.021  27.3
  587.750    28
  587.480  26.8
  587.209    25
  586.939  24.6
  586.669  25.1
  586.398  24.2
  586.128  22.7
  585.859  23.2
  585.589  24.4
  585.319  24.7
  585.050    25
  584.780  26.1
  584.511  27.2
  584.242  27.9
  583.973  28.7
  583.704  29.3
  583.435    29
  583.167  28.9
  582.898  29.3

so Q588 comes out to -0.20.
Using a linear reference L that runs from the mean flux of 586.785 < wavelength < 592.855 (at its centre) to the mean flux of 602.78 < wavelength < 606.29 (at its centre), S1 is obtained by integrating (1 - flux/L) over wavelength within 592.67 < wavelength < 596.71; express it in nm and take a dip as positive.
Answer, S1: 0.12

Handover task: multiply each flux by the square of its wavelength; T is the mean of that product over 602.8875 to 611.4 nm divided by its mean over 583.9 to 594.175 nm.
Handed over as 1.1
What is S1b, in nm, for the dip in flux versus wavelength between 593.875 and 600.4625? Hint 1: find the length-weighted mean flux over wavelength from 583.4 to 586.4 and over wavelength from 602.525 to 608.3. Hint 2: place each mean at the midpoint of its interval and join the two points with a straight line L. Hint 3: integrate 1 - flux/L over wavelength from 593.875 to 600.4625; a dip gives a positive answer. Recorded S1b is 0.09 nm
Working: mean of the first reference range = 26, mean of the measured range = 27.2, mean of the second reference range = 28.5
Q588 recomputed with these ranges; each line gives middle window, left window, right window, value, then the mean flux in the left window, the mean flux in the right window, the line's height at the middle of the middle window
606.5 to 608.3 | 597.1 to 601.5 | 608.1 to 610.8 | -0.10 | 27.3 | 27.2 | 27.2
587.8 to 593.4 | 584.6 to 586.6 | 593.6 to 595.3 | -0.32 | 24.4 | 25.7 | 25.2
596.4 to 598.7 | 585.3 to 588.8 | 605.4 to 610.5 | 0.06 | 25.2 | 28.1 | 26.6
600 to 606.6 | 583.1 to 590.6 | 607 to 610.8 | -0.22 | 26.2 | 27.6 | 27.3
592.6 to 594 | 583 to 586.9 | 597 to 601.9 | 0.12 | 26.2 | 27.3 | 26.8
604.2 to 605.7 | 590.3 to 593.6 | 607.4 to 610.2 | -0.03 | 26.7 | 27.9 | 27.6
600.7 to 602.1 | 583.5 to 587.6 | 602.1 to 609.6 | -0.02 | 25.7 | 28.4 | 27.8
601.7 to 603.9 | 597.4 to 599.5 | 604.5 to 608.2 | -0.03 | 28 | 28.6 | 28.3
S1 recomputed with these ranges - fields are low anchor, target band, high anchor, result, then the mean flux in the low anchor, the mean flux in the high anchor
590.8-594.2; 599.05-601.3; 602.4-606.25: -0.012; 26.4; 28.4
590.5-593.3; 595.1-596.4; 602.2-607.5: -0.109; 27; 28.6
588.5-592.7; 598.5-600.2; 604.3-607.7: -0.037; 27.1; 28.6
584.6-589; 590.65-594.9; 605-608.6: 0.017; 25.2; 28.6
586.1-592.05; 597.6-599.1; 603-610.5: -0.048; 26.5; 28.2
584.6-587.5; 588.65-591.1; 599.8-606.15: -0.133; 24.7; 28.1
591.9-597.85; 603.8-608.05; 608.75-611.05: -0.297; 26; 26.7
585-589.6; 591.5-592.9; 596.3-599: -0.073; 25.2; 26.4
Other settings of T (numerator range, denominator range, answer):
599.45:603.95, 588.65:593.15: 1.08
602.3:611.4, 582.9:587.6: 1.15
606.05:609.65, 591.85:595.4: 1.16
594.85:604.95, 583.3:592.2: 1.09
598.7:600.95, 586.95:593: 1.08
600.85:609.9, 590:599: 1.10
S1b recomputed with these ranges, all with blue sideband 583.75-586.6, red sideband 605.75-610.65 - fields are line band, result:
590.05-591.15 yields -0.090 nm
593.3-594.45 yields 0.047 nm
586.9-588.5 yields -0.034 nm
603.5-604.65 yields -0.011 nm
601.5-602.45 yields -0.042 nm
